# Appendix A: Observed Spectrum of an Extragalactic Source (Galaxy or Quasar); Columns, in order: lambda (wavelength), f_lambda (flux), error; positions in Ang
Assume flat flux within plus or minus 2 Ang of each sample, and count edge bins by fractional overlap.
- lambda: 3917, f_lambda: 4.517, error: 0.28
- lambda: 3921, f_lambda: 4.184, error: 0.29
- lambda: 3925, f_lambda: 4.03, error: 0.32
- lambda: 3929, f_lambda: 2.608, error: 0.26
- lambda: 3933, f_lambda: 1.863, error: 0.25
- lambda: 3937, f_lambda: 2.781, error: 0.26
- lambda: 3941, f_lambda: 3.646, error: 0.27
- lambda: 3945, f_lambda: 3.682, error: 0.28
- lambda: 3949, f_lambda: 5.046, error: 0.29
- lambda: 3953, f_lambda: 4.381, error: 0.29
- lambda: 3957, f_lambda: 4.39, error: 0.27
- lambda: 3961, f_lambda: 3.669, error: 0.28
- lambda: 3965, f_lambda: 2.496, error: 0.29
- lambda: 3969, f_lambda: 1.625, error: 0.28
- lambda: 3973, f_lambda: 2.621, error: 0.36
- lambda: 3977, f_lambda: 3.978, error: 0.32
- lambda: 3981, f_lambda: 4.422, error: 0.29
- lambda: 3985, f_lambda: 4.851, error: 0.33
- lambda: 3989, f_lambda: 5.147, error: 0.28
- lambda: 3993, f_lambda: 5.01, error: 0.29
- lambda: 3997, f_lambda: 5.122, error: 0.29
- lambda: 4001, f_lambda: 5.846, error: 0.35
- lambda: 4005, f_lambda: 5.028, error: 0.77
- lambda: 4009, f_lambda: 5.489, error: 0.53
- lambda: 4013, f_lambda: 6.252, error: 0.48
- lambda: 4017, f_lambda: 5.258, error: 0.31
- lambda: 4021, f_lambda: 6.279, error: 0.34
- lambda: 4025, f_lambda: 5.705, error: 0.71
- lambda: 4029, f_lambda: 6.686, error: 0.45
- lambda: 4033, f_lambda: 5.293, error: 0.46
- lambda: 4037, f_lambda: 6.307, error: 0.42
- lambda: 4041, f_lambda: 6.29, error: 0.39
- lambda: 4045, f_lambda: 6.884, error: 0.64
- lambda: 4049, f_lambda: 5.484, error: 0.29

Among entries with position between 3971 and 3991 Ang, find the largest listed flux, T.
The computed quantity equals 5.147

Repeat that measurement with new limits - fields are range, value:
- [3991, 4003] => 5.846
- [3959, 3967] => 3.669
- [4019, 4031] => 6.686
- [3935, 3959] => 5.046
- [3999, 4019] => 6.252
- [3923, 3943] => 4.03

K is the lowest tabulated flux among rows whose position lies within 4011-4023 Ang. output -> 5.258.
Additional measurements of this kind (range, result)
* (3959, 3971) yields 1.625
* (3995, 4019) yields 5.028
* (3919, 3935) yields 1.863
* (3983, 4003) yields 4.851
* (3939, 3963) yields 3.646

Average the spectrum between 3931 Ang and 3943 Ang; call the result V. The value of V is 2.76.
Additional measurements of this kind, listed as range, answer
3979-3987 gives 4.64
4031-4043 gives 5.96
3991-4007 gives 5.25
